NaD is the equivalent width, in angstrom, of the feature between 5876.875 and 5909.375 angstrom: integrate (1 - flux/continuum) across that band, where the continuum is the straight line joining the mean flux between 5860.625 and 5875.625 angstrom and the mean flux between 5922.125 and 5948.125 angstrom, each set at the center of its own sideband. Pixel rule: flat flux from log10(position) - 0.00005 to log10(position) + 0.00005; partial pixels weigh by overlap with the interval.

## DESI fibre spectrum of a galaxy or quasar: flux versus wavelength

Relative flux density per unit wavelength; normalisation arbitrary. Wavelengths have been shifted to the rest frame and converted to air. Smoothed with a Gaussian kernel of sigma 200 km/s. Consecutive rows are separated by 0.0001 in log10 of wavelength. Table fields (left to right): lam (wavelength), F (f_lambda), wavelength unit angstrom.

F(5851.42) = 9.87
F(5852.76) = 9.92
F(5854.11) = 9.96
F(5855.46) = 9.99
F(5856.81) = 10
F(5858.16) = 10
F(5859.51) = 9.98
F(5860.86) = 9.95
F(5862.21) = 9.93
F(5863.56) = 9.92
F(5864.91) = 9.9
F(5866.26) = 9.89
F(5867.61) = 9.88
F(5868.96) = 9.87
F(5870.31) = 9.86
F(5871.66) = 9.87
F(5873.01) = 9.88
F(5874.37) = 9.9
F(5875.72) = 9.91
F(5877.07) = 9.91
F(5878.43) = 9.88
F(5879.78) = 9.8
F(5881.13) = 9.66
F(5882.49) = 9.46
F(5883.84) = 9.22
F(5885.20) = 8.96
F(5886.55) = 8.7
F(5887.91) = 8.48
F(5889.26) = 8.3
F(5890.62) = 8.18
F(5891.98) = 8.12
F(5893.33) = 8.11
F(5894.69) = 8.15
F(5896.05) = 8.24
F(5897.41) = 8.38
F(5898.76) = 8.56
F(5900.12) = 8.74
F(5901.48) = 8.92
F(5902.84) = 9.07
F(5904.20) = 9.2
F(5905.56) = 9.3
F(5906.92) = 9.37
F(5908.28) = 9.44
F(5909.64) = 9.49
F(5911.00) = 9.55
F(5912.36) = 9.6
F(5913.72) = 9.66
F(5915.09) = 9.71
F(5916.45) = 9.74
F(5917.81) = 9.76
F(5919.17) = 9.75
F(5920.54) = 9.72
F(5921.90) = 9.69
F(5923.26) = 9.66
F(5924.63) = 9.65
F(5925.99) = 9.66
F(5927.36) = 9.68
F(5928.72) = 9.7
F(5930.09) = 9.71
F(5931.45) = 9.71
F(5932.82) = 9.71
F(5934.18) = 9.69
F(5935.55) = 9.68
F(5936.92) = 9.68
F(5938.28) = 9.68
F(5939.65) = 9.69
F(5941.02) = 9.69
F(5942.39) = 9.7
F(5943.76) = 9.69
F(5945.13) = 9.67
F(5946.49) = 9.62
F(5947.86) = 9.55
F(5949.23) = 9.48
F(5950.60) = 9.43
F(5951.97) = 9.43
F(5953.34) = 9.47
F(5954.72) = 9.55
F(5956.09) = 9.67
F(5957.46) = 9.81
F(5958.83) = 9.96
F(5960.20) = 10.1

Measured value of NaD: 2.98 angstrom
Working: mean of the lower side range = 9.9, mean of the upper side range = 9.68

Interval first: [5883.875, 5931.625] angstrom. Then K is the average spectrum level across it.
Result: 9.16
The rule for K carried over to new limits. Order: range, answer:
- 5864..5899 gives 9.21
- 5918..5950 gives 9.67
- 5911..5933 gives 9.69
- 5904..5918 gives 9.53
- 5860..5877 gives 9.9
